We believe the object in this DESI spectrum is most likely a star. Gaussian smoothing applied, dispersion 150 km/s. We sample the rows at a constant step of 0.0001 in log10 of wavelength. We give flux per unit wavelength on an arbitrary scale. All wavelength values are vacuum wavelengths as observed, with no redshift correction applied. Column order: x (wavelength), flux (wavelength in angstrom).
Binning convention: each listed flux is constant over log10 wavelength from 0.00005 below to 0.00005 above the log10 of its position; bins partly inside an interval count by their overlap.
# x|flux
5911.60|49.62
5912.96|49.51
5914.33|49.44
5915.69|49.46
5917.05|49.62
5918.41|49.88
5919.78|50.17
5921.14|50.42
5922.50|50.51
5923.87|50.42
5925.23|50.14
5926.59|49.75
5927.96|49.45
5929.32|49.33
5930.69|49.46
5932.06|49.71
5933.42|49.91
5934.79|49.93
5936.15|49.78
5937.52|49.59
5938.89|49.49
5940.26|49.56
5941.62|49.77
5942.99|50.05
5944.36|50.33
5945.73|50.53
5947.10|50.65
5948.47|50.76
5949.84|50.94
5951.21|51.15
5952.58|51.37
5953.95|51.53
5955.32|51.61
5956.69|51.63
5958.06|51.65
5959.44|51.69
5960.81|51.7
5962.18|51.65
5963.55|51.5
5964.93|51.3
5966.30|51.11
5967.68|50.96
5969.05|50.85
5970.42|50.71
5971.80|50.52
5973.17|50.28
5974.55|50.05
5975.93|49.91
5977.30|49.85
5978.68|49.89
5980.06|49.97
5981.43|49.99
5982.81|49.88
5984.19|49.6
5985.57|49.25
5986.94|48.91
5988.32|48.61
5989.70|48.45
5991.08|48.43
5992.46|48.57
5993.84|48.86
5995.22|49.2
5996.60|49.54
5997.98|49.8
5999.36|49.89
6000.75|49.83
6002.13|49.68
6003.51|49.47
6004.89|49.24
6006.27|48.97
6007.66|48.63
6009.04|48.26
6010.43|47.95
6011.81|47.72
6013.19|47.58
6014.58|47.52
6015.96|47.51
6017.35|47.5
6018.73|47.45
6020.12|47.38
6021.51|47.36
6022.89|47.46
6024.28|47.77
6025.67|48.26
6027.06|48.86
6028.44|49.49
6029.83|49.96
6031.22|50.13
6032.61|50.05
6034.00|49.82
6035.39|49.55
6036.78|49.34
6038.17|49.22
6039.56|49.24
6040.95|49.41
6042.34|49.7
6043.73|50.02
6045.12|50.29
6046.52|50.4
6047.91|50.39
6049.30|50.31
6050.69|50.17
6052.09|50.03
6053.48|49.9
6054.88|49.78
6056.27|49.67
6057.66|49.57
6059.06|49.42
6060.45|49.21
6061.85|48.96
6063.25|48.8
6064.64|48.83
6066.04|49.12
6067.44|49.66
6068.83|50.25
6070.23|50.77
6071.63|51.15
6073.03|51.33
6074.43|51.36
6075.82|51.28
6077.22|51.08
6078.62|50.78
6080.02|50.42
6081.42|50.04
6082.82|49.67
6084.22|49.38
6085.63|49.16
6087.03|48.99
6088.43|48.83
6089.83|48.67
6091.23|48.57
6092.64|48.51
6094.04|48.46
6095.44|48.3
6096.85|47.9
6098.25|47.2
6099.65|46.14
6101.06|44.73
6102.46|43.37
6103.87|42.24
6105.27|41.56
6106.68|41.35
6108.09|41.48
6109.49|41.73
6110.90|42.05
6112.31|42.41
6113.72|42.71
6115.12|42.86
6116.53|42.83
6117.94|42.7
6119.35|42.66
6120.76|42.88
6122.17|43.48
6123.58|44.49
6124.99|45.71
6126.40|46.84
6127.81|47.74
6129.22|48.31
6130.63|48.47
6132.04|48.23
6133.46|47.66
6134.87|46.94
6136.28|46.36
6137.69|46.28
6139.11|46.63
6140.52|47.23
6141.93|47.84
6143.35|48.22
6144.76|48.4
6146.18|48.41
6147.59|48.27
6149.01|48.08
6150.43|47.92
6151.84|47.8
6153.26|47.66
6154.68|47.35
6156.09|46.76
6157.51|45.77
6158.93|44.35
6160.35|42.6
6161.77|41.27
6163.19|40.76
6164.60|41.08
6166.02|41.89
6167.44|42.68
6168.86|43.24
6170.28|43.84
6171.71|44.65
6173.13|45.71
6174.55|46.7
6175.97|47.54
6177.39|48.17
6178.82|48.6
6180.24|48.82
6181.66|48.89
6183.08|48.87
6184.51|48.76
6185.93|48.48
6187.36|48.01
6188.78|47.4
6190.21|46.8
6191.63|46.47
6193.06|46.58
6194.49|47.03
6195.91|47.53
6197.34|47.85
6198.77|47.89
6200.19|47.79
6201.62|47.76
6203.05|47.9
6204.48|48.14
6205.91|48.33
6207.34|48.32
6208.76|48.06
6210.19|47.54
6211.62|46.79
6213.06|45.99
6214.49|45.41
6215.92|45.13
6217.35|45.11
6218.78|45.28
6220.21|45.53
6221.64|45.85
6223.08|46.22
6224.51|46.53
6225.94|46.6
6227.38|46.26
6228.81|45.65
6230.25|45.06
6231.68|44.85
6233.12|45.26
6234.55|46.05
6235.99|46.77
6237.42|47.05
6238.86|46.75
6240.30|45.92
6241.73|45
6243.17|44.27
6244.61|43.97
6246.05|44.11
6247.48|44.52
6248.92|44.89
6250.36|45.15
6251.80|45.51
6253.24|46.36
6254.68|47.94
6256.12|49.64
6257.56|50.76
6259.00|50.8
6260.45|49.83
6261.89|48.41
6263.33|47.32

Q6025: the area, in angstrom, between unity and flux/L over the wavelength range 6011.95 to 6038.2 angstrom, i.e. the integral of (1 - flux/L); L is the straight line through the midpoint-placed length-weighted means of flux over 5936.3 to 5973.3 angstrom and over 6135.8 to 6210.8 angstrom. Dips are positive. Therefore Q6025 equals 0.5 angstrom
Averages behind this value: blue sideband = 50.8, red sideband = 46.7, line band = 48.5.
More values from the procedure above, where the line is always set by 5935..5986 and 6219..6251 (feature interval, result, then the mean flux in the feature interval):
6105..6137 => 2.13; 44.5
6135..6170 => 1.02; 45.7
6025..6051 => -0.30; 49.7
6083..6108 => 0.78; 46.6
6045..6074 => -0.68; 49.9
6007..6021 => 0.52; 47.7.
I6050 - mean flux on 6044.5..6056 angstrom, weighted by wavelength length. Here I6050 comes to 50.1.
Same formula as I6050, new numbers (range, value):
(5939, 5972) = 51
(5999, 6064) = 49.1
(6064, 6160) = 47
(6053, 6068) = 49.3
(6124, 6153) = 47.5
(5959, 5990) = 50.3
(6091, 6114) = 44.6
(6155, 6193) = 45.7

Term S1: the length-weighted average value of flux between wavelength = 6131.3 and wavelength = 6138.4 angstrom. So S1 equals 47.1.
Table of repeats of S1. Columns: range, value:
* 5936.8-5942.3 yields 49.6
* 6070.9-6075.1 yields 51.2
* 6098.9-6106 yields 43.6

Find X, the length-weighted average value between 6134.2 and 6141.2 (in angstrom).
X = 46.7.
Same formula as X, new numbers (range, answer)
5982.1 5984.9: 49.6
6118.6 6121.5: 42.7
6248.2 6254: 45.5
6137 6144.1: 47.3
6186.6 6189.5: 47.6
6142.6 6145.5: 48.2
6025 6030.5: 49.2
